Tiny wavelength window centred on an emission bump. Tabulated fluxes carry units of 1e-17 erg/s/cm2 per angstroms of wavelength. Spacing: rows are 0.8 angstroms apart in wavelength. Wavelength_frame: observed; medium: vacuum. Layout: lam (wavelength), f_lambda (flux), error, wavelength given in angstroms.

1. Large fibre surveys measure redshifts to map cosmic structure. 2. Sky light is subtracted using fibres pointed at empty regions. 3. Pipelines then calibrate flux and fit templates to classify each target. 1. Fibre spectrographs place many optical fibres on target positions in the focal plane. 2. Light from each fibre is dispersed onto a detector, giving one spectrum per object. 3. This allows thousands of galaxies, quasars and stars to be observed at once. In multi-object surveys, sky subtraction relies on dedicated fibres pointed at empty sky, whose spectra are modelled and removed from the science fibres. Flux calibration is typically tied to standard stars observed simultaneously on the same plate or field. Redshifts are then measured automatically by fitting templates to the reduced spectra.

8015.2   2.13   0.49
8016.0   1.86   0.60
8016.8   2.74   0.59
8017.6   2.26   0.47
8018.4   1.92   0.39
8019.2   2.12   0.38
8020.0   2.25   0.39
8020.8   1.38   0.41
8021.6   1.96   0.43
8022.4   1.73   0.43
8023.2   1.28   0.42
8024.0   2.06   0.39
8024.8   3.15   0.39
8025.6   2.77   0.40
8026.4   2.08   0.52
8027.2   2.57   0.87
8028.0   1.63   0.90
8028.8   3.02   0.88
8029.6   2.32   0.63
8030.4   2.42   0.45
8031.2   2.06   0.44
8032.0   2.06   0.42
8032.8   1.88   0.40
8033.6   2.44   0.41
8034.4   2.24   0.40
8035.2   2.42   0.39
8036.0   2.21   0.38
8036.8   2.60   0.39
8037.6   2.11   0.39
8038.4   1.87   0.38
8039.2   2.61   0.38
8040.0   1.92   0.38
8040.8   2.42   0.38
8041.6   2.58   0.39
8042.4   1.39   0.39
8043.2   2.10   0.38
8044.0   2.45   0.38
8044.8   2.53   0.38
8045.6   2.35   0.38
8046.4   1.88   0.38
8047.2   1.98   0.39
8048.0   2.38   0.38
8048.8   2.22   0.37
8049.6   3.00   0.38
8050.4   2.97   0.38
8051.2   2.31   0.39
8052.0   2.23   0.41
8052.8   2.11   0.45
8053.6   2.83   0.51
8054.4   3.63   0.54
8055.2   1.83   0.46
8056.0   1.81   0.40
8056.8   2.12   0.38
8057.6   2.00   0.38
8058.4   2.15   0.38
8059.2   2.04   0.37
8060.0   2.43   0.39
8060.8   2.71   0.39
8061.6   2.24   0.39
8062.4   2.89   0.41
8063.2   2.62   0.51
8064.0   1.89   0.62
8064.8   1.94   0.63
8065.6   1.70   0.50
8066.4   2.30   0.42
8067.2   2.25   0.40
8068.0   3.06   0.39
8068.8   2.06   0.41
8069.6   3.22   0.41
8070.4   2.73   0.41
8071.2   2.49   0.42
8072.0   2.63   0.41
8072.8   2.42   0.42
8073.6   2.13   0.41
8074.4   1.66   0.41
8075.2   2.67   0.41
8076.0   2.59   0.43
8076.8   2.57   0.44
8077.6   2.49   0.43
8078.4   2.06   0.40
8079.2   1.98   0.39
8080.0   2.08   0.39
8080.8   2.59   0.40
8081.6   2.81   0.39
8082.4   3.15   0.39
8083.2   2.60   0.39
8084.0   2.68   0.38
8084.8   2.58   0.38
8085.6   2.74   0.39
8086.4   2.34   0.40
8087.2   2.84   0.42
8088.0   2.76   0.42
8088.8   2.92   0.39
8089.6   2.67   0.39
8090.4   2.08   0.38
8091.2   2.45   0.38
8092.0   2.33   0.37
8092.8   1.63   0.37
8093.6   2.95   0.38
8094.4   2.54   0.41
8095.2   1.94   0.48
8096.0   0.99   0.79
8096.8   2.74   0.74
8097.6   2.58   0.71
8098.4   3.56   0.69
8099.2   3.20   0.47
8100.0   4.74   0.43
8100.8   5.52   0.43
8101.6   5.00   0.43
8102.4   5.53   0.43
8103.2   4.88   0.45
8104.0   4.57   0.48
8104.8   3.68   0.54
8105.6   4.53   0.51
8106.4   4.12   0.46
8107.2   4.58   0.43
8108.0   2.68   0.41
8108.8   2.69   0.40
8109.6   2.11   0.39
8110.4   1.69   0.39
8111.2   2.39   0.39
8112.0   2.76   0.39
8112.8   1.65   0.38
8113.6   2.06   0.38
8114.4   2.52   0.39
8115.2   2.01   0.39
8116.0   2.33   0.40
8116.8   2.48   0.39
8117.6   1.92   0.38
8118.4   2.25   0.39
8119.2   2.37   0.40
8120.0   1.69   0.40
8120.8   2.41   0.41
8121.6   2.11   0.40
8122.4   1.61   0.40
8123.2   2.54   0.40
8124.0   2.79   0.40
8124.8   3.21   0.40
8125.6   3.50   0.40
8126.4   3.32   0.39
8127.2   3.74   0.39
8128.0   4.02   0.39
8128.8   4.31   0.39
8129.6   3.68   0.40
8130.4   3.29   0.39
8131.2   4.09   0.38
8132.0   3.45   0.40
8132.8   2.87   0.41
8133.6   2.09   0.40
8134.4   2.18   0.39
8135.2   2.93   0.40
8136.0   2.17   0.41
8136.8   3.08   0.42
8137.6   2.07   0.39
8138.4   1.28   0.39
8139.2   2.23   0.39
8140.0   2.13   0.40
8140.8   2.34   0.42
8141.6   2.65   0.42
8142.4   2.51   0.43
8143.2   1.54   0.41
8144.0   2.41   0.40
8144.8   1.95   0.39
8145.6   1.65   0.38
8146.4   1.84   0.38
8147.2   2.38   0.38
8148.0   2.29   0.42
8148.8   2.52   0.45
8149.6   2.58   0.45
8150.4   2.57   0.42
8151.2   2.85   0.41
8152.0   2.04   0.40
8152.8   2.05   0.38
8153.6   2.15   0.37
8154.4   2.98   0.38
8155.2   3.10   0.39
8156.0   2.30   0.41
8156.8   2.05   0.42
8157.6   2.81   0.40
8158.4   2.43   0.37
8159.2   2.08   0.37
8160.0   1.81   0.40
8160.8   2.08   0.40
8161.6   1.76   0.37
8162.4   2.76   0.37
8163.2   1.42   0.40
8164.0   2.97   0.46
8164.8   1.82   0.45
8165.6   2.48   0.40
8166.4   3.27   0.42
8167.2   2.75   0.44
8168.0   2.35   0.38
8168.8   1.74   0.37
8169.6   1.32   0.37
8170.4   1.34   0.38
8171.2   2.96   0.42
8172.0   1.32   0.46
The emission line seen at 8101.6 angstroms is H-alpha 6563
